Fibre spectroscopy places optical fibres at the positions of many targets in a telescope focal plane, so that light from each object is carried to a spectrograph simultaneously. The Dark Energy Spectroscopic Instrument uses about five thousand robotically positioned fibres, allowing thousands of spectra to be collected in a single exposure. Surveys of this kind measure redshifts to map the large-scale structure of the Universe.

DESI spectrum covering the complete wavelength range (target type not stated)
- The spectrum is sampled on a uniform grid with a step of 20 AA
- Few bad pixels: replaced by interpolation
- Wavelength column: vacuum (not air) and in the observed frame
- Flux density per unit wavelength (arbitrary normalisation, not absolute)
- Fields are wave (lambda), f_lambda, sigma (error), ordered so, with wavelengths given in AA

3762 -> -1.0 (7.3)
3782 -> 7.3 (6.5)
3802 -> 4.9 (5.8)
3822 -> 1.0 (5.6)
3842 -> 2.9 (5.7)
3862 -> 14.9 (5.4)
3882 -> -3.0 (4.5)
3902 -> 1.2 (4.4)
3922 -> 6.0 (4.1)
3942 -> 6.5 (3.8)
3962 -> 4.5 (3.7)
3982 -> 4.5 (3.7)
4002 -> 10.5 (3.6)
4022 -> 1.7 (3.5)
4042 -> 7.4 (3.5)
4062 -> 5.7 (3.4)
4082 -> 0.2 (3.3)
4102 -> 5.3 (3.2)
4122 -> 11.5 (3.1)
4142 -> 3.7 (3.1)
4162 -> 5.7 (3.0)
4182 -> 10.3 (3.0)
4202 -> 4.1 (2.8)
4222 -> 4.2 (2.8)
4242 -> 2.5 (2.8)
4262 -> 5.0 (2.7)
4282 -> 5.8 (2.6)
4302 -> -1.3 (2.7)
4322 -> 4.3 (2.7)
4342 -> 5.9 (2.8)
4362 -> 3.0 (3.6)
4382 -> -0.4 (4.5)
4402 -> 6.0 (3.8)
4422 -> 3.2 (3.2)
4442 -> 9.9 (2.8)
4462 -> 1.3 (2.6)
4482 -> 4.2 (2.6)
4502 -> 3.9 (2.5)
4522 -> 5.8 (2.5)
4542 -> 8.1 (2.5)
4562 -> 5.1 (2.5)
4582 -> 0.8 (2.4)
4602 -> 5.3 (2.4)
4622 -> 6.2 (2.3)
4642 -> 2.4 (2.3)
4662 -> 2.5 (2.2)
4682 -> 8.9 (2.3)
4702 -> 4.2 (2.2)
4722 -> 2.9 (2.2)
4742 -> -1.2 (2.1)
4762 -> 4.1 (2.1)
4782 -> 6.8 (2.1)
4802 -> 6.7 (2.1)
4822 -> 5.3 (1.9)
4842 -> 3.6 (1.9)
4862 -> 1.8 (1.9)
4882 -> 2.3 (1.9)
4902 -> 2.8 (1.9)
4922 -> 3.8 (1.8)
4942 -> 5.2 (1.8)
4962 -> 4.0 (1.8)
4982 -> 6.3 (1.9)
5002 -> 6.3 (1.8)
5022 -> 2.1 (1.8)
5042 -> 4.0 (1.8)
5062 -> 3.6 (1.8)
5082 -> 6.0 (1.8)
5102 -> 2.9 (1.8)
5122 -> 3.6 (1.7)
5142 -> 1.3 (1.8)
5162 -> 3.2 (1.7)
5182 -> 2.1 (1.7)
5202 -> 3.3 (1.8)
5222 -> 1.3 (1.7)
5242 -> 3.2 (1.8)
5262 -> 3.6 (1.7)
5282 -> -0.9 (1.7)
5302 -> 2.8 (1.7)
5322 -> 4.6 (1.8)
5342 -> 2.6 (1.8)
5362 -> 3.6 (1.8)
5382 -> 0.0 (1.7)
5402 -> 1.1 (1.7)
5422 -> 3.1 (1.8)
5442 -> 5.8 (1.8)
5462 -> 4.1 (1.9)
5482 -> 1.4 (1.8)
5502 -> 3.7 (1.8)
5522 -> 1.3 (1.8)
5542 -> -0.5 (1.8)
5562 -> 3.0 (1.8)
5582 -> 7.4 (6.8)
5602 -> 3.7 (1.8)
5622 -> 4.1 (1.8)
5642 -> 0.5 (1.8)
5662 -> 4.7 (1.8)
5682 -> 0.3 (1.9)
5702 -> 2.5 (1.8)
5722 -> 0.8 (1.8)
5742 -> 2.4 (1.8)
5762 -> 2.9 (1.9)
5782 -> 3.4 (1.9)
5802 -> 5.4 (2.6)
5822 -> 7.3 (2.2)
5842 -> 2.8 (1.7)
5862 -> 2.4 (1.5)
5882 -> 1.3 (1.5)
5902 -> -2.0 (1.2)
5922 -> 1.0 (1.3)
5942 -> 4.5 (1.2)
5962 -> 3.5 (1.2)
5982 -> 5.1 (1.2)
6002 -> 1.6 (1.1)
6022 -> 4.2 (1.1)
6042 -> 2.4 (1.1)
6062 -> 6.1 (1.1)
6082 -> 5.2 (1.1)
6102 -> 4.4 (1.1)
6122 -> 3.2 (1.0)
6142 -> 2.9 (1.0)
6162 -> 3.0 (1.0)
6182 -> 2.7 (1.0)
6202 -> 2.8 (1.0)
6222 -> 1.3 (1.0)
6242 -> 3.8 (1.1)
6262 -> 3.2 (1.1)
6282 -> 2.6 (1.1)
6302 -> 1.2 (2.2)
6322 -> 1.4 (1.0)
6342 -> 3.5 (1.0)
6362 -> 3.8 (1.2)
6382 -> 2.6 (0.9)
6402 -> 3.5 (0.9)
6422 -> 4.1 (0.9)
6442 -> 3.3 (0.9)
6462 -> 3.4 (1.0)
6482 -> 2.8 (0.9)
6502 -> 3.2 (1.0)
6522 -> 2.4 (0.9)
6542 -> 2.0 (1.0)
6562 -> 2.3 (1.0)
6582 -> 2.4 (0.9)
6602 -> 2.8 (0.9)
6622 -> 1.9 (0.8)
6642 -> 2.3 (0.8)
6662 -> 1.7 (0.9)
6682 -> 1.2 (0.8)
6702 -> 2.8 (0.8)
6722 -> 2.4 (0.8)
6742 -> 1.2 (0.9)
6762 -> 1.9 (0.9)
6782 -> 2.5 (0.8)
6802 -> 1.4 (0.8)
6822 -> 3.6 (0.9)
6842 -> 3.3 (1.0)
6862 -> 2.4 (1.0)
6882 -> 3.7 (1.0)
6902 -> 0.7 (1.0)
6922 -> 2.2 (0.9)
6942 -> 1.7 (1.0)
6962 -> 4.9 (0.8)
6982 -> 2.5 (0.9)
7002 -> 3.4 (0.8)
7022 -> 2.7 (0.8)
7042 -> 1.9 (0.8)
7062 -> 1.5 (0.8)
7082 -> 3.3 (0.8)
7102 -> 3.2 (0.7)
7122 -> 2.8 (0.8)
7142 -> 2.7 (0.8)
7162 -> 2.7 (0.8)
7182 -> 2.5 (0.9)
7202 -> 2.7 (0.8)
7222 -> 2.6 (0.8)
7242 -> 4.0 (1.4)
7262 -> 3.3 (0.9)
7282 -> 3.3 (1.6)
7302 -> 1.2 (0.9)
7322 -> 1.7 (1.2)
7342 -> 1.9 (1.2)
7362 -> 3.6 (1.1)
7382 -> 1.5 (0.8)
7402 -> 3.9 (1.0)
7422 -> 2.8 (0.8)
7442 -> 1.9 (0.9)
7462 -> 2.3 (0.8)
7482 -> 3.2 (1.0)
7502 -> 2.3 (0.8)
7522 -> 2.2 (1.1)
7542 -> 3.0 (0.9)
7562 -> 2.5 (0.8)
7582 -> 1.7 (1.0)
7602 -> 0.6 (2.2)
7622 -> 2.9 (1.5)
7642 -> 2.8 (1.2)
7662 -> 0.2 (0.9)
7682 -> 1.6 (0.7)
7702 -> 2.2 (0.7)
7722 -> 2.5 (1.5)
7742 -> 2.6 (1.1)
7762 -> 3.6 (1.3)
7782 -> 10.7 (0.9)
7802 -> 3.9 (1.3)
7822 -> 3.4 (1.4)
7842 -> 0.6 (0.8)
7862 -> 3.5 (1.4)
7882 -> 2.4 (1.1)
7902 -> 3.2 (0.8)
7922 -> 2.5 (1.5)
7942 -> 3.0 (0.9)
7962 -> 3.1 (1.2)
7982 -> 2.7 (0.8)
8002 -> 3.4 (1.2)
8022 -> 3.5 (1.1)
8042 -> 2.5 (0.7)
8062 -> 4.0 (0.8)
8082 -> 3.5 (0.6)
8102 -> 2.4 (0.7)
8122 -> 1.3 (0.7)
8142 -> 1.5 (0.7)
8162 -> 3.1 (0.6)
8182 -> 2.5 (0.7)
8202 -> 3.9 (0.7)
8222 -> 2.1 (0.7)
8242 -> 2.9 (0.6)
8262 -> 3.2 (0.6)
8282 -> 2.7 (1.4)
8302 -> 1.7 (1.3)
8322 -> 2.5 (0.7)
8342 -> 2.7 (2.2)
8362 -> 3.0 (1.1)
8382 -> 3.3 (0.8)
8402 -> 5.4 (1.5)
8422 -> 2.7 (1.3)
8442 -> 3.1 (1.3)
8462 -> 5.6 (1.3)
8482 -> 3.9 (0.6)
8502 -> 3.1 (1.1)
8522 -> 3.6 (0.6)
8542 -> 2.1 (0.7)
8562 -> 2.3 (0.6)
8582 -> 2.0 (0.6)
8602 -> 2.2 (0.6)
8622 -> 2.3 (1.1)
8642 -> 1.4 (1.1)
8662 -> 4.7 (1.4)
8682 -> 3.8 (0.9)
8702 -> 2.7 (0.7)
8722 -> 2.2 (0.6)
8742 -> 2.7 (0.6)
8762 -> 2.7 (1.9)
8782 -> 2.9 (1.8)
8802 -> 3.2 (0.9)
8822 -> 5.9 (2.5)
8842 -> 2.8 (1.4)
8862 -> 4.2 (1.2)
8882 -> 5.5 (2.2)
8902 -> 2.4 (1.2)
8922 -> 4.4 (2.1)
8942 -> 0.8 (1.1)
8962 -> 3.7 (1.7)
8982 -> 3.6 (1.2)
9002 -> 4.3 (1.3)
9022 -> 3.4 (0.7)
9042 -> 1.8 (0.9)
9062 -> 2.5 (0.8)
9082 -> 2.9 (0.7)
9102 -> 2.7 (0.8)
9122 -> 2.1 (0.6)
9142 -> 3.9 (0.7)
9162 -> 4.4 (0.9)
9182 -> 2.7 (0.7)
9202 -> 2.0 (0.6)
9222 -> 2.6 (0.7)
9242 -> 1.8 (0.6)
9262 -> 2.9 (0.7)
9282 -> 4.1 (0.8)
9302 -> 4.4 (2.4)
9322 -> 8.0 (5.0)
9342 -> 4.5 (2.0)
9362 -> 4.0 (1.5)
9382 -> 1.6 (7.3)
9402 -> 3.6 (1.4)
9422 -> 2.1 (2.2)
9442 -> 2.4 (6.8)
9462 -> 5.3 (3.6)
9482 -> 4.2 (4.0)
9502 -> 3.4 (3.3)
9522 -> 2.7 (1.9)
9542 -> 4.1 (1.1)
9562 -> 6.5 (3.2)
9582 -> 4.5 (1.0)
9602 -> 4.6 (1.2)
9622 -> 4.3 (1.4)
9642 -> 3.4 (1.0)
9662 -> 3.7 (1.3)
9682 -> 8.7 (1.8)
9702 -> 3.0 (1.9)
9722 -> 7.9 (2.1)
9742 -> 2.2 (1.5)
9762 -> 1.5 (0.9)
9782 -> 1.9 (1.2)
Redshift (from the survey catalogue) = 1.089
